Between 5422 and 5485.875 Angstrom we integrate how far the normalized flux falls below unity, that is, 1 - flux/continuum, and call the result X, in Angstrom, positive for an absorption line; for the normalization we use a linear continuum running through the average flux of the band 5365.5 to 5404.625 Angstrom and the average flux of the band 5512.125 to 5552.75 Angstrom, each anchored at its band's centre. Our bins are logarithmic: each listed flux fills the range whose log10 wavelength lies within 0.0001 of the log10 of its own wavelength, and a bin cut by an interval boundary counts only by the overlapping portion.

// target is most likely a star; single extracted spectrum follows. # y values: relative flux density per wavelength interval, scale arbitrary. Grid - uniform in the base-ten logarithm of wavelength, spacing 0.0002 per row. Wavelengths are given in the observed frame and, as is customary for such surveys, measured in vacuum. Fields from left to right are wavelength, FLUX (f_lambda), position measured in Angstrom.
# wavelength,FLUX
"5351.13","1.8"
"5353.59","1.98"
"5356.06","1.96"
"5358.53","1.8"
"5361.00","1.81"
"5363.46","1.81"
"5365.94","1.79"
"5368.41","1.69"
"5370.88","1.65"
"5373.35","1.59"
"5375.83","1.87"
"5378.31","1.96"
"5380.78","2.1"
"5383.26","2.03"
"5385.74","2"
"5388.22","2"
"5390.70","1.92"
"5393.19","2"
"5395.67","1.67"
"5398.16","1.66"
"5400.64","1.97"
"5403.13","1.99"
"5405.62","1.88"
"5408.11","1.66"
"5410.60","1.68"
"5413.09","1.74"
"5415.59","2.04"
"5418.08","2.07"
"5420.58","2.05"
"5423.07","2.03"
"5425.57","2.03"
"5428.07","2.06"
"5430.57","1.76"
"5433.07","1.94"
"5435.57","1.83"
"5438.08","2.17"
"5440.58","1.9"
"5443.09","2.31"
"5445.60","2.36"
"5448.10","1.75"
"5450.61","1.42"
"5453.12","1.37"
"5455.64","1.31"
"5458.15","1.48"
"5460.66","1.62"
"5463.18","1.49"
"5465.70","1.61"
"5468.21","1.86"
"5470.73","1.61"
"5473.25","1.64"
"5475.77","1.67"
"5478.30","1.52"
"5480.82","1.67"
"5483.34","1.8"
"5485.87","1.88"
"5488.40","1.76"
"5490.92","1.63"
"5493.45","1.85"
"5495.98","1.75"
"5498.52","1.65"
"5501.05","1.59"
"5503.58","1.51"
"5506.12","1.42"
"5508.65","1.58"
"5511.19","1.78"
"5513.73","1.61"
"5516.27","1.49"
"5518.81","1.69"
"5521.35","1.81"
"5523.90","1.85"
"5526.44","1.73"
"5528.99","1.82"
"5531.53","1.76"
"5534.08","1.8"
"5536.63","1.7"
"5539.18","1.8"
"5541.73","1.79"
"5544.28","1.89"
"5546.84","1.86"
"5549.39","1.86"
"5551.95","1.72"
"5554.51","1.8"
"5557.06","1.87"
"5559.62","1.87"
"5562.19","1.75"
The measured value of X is 1.8 Angstrom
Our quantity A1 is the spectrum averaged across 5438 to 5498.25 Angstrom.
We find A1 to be 1.72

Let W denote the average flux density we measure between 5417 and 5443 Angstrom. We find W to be 2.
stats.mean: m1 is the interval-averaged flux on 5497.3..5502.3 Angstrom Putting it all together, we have 1.62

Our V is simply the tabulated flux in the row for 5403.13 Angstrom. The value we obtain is 1.99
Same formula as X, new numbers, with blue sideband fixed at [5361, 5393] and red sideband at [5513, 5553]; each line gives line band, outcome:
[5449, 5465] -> 3.1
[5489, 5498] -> 0.3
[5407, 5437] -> -1.2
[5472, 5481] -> 0.9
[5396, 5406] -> 0.0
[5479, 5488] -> 0.2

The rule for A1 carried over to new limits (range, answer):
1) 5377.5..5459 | 1.88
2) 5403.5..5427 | 1.91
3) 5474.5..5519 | 1.66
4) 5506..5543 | 1.72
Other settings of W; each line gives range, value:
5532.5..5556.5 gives 1.8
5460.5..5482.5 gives 1.64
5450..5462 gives 1.44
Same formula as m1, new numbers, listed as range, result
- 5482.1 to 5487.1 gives 1.84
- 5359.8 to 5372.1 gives 1.75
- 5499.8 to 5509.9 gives 1.53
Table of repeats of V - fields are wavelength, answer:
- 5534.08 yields 1.8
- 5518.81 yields 1.69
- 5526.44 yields 1.73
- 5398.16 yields 1.66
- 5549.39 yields 1.86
